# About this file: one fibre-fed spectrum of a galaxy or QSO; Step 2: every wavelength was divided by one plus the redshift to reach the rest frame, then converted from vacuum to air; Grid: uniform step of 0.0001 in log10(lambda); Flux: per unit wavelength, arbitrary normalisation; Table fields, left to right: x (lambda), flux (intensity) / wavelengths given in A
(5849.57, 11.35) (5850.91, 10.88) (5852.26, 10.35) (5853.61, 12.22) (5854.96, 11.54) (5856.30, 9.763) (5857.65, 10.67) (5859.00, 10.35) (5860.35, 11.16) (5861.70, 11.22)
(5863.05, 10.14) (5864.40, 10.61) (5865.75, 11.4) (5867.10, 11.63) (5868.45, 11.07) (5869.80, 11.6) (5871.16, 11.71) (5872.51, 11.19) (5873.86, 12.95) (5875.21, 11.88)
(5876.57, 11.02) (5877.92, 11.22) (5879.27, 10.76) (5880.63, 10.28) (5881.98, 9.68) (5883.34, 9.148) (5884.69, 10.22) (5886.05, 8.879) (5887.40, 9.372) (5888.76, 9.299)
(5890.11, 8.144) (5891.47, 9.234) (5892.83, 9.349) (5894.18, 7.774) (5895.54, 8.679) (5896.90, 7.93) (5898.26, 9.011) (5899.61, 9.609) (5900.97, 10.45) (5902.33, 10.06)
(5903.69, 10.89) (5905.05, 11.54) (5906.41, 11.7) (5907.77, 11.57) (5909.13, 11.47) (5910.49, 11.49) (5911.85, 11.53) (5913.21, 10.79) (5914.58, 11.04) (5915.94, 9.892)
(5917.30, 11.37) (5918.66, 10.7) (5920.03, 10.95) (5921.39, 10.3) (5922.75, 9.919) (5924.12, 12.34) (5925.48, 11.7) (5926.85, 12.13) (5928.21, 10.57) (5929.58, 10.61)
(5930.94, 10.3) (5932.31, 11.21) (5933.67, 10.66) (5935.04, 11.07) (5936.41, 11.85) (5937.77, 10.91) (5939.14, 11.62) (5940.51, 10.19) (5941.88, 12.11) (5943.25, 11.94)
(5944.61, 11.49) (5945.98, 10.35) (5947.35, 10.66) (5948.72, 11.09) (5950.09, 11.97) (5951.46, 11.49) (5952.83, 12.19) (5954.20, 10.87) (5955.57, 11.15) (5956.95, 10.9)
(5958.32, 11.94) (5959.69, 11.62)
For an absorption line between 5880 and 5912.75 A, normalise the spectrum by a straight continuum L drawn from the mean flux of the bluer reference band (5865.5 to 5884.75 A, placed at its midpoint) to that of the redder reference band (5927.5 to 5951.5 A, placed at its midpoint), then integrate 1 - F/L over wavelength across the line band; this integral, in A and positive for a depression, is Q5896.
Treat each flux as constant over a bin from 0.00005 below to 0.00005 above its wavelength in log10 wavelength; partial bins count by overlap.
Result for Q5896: 3.5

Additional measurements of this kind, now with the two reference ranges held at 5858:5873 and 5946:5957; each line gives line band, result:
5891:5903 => 2.2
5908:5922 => 0.3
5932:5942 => 0.1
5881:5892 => 1.8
